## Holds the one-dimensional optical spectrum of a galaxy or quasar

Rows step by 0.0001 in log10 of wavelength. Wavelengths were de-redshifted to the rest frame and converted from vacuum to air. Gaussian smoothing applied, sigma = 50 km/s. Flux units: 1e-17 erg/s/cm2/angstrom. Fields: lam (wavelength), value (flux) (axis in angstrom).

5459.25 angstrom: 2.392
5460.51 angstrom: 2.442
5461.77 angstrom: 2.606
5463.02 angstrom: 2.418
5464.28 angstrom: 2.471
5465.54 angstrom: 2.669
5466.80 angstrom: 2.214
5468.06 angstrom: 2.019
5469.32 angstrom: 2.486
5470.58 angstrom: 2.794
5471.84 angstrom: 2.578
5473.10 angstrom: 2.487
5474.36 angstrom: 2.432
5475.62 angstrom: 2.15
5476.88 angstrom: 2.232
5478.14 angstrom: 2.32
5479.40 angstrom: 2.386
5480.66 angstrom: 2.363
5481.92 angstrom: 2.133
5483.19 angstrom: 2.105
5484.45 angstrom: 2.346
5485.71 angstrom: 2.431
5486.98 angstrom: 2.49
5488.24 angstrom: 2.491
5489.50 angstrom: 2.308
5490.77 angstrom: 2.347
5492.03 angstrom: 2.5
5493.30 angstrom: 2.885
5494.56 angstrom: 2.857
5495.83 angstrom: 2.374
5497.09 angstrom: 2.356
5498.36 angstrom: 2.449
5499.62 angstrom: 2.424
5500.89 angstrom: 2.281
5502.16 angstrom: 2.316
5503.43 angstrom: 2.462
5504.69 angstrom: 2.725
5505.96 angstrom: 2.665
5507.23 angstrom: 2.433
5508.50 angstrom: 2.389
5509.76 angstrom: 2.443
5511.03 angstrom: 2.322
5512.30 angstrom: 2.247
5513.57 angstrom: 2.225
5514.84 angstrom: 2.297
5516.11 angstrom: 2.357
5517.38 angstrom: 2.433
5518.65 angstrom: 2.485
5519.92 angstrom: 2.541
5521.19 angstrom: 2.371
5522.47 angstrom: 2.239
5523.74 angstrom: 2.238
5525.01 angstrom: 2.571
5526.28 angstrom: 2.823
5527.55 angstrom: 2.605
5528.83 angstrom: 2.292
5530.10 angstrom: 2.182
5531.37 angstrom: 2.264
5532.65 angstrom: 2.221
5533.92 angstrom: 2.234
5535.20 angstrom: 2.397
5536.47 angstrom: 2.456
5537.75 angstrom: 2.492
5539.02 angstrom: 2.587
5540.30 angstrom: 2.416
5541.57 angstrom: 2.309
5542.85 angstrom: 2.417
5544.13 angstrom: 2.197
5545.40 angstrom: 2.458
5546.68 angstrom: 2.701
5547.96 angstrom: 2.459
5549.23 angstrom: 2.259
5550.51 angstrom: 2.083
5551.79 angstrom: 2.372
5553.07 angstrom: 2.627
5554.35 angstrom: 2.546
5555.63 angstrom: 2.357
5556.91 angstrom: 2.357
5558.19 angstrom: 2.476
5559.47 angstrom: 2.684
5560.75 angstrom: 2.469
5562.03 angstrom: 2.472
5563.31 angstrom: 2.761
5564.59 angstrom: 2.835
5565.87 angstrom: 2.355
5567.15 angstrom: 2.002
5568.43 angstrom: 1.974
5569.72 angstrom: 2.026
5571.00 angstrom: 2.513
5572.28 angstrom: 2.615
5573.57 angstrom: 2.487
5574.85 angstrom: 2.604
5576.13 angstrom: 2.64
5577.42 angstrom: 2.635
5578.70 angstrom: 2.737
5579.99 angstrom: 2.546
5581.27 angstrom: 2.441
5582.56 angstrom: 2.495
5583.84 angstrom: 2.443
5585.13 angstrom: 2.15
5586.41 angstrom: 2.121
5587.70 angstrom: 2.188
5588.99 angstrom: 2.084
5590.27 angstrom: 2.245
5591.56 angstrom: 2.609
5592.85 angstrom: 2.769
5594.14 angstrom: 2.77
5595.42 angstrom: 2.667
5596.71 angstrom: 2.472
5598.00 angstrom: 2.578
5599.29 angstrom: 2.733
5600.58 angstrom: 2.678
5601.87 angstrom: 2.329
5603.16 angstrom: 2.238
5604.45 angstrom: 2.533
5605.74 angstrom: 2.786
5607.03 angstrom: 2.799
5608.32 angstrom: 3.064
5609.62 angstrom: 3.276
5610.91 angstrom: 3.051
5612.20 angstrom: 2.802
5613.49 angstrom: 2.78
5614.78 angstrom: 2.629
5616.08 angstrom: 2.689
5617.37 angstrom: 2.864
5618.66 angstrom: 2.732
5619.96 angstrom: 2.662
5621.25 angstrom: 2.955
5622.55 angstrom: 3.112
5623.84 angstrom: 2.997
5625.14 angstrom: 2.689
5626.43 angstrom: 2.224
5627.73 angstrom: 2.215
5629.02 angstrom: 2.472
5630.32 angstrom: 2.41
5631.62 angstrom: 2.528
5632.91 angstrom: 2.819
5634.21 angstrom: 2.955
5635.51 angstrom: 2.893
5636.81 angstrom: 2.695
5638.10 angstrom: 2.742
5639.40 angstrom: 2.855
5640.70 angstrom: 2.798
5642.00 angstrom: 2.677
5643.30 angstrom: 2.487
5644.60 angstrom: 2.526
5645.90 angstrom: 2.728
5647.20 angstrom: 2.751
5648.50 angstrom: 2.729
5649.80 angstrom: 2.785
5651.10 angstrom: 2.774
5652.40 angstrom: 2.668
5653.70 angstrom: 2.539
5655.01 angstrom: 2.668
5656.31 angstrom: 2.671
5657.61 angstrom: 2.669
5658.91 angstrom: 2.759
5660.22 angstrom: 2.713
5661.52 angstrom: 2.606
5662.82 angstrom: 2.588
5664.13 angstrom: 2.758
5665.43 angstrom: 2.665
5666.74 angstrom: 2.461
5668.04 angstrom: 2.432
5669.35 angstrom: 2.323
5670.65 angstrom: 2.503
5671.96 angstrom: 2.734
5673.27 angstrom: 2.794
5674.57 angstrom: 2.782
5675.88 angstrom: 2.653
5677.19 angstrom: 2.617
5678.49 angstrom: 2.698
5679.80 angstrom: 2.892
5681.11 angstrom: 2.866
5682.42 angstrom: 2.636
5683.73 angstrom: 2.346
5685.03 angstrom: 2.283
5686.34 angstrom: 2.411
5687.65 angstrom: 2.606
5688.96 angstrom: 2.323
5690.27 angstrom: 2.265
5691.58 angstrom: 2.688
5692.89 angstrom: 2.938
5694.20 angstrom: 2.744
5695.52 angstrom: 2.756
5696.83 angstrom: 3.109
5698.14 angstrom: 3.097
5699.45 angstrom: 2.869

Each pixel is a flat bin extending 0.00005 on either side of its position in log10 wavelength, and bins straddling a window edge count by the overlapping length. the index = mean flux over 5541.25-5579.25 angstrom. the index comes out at 2.45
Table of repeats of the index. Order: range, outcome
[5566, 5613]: 2.53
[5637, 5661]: 2.7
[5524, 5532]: 2.45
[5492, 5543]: 2.43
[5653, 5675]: 2.63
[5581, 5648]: 2.64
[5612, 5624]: 2.82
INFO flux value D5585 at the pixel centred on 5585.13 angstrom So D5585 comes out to 2.15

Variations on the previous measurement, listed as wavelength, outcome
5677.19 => 2.617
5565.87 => 2.355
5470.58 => 2.794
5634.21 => 2.955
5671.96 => 2.734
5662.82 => 2.588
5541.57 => 2.309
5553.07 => 2.627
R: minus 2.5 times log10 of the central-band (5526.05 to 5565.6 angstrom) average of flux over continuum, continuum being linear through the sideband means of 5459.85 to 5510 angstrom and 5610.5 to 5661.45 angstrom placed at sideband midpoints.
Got 0.04 mag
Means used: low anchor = 2.43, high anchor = 2.71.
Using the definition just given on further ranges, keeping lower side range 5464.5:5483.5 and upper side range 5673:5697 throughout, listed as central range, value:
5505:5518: 0.01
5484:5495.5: -0.06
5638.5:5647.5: -0.04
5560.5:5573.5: 0.04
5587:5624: -0.06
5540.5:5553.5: 0.03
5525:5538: 0.02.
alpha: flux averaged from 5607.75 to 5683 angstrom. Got 2.71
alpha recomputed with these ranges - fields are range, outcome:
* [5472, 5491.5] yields 2.34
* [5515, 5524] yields 2.38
